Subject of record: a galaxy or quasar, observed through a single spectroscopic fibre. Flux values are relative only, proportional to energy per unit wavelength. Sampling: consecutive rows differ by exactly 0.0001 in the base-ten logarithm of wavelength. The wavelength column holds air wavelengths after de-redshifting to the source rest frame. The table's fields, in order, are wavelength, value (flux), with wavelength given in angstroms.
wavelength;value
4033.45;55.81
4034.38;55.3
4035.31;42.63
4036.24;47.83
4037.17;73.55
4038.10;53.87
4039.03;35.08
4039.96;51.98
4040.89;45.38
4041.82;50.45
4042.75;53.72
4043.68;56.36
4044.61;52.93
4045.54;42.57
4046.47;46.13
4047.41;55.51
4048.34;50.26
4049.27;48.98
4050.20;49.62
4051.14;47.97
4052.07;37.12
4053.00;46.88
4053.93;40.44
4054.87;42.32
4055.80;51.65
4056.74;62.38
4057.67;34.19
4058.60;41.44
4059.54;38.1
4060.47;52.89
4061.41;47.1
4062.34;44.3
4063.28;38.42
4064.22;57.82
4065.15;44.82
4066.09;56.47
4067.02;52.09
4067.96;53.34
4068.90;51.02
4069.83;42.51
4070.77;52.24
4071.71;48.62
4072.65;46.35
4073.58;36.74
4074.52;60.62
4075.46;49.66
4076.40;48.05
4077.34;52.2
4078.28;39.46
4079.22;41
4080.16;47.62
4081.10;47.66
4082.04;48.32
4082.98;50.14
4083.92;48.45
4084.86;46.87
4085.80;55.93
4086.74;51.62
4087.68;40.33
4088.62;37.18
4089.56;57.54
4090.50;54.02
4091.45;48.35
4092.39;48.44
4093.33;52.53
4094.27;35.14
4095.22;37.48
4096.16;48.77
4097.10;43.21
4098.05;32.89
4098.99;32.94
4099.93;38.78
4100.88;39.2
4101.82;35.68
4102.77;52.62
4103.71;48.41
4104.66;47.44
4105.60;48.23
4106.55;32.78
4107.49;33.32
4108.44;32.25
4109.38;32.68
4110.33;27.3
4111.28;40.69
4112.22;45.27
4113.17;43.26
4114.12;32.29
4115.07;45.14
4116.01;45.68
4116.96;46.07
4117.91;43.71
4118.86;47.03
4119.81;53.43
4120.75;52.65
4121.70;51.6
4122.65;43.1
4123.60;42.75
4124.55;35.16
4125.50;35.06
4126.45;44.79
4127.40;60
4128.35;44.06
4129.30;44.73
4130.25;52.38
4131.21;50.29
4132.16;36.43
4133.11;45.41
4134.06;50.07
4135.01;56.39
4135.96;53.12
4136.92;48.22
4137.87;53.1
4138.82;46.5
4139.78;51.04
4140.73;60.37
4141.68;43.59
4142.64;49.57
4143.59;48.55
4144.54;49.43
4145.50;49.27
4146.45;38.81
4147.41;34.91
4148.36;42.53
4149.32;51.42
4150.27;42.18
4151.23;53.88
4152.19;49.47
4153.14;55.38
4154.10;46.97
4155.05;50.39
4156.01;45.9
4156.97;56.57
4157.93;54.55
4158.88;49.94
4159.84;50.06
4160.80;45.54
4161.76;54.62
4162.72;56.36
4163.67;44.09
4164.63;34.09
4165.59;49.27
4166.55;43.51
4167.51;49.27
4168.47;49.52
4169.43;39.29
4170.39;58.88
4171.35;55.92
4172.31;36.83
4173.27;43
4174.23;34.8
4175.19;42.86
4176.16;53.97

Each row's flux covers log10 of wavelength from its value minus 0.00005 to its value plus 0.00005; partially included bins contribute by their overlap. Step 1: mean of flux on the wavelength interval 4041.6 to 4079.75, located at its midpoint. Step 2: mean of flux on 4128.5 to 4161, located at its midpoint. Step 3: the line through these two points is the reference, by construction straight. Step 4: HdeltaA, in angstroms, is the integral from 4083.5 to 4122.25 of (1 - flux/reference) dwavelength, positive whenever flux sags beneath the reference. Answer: 3.8 angstroms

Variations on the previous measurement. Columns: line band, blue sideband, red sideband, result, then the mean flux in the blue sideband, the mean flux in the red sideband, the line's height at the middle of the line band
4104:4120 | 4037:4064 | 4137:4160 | 2.5 angstroms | 47.8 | 48.9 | 48.5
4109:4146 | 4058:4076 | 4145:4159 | 1.5 angstroms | 48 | 48.1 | 48.1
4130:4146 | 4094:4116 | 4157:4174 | -2.0 angstroms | 39.6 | 48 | 44.1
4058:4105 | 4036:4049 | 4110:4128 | 1.1 angstroms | 51.1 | 44.1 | 47.5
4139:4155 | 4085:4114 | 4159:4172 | -0.4 angstroms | 42.4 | 48.4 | 46.7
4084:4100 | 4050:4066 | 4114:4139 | 0.5 angstroms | 45.9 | 46.9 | 46.4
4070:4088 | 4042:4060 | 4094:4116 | -1.9 angstroms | 47.3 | 39.6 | 43.3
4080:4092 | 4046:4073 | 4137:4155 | -0.2 angstroms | 47.6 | 48.2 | 47.8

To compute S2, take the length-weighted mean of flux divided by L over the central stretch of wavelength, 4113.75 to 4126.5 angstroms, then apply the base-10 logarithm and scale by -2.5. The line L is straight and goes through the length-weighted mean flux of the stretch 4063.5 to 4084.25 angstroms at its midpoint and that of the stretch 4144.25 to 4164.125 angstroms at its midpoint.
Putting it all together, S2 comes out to 0.10 mag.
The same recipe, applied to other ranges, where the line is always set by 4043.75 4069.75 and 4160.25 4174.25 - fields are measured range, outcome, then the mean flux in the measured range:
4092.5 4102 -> 0.180 mag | 40.1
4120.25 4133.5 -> 0.034 mag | 45.6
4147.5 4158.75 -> -0.058 mag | 49.4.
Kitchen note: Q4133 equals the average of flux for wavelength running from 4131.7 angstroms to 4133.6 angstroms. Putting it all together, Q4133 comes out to 41.1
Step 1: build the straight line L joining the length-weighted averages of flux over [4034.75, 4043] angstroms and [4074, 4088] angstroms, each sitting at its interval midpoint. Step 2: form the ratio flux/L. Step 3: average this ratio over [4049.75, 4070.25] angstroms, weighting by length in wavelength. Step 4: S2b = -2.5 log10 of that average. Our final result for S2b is 0.06 mag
